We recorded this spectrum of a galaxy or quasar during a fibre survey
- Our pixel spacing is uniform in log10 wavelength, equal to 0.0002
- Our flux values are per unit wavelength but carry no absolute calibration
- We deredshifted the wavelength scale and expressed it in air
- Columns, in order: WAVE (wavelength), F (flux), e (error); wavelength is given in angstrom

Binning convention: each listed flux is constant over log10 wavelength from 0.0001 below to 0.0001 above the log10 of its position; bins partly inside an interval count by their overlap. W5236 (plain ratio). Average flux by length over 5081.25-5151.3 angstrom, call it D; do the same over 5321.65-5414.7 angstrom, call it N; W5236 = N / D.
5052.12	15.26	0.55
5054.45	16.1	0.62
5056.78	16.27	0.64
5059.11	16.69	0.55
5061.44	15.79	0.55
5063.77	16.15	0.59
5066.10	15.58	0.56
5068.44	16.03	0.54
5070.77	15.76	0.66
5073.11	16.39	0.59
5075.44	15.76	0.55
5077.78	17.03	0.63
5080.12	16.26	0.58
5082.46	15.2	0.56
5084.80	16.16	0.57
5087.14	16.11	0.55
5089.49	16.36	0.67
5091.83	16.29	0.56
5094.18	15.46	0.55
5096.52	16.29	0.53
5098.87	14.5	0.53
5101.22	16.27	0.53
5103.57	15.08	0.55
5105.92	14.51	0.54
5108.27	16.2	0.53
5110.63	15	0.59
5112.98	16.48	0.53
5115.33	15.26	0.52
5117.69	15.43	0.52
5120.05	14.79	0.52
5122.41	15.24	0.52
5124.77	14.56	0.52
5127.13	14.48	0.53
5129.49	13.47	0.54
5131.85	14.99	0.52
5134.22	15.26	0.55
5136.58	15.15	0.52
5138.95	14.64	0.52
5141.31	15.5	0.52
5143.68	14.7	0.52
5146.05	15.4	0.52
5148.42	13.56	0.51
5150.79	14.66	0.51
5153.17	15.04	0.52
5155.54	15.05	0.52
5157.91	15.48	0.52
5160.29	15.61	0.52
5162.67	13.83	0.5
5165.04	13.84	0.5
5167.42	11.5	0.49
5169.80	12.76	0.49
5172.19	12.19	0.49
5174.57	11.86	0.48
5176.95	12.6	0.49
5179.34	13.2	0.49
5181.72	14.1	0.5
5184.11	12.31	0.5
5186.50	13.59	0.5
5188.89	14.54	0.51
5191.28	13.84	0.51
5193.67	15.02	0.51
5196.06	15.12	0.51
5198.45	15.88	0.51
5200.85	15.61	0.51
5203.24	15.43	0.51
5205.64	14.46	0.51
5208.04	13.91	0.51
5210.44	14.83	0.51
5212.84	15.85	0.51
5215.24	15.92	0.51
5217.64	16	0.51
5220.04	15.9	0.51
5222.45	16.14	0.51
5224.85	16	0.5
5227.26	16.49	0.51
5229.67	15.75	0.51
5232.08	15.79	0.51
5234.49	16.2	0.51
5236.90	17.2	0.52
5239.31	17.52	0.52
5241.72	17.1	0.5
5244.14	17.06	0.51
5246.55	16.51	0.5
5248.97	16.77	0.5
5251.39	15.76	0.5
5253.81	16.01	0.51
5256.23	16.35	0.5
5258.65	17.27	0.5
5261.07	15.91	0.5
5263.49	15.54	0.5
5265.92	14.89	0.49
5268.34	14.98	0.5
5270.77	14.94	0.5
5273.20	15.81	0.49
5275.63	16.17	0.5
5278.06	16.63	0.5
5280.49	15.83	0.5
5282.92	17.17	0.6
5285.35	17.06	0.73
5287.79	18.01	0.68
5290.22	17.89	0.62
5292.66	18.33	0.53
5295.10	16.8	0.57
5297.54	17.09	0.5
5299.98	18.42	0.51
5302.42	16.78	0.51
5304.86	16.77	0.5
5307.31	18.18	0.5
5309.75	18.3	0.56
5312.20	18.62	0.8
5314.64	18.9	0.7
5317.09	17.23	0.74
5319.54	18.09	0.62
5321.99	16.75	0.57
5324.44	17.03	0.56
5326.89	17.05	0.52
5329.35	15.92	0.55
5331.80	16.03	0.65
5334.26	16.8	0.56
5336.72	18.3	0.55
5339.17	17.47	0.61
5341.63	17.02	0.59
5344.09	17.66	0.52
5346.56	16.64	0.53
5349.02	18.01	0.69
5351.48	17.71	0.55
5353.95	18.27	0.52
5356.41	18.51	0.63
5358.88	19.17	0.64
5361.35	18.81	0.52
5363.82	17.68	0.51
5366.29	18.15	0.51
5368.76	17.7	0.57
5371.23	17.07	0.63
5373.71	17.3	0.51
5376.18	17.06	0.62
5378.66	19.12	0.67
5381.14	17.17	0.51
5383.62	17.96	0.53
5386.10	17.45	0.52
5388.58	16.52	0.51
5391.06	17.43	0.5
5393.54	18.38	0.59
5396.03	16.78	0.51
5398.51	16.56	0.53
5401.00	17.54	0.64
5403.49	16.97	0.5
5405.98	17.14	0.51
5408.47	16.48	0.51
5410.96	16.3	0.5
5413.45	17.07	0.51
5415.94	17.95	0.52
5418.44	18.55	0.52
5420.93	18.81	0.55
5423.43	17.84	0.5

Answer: 1.14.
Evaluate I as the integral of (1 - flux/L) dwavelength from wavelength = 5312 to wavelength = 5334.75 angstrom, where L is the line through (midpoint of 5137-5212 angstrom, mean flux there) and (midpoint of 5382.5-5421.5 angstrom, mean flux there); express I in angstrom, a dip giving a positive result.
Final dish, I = -1.3 angstrom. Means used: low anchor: 14.2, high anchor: 17.3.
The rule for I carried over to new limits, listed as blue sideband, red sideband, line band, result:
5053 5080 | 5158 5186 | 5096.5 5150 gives -1.9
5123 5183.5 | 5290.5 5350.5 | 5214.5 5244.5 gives -1.4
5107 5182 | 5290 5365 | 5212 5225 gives -0.2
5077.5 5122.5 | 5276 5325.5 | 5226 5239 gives 0.4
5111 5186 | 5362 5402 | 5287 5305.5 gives -1.4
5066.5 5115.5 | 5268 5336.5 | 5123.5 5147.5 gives 1.9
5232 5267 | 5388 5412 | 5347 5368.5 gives -1.7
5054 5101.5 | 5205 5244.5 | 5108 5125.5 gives 0.7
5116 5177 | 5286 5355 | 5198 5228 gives 0.0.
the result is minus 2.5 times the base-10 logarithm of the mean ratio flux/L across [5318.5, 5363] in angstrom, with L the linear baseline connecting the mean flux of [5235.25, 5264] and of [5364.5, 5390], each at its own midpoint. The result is -0.014 mag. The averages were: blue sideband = 16.6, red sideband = 17.6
